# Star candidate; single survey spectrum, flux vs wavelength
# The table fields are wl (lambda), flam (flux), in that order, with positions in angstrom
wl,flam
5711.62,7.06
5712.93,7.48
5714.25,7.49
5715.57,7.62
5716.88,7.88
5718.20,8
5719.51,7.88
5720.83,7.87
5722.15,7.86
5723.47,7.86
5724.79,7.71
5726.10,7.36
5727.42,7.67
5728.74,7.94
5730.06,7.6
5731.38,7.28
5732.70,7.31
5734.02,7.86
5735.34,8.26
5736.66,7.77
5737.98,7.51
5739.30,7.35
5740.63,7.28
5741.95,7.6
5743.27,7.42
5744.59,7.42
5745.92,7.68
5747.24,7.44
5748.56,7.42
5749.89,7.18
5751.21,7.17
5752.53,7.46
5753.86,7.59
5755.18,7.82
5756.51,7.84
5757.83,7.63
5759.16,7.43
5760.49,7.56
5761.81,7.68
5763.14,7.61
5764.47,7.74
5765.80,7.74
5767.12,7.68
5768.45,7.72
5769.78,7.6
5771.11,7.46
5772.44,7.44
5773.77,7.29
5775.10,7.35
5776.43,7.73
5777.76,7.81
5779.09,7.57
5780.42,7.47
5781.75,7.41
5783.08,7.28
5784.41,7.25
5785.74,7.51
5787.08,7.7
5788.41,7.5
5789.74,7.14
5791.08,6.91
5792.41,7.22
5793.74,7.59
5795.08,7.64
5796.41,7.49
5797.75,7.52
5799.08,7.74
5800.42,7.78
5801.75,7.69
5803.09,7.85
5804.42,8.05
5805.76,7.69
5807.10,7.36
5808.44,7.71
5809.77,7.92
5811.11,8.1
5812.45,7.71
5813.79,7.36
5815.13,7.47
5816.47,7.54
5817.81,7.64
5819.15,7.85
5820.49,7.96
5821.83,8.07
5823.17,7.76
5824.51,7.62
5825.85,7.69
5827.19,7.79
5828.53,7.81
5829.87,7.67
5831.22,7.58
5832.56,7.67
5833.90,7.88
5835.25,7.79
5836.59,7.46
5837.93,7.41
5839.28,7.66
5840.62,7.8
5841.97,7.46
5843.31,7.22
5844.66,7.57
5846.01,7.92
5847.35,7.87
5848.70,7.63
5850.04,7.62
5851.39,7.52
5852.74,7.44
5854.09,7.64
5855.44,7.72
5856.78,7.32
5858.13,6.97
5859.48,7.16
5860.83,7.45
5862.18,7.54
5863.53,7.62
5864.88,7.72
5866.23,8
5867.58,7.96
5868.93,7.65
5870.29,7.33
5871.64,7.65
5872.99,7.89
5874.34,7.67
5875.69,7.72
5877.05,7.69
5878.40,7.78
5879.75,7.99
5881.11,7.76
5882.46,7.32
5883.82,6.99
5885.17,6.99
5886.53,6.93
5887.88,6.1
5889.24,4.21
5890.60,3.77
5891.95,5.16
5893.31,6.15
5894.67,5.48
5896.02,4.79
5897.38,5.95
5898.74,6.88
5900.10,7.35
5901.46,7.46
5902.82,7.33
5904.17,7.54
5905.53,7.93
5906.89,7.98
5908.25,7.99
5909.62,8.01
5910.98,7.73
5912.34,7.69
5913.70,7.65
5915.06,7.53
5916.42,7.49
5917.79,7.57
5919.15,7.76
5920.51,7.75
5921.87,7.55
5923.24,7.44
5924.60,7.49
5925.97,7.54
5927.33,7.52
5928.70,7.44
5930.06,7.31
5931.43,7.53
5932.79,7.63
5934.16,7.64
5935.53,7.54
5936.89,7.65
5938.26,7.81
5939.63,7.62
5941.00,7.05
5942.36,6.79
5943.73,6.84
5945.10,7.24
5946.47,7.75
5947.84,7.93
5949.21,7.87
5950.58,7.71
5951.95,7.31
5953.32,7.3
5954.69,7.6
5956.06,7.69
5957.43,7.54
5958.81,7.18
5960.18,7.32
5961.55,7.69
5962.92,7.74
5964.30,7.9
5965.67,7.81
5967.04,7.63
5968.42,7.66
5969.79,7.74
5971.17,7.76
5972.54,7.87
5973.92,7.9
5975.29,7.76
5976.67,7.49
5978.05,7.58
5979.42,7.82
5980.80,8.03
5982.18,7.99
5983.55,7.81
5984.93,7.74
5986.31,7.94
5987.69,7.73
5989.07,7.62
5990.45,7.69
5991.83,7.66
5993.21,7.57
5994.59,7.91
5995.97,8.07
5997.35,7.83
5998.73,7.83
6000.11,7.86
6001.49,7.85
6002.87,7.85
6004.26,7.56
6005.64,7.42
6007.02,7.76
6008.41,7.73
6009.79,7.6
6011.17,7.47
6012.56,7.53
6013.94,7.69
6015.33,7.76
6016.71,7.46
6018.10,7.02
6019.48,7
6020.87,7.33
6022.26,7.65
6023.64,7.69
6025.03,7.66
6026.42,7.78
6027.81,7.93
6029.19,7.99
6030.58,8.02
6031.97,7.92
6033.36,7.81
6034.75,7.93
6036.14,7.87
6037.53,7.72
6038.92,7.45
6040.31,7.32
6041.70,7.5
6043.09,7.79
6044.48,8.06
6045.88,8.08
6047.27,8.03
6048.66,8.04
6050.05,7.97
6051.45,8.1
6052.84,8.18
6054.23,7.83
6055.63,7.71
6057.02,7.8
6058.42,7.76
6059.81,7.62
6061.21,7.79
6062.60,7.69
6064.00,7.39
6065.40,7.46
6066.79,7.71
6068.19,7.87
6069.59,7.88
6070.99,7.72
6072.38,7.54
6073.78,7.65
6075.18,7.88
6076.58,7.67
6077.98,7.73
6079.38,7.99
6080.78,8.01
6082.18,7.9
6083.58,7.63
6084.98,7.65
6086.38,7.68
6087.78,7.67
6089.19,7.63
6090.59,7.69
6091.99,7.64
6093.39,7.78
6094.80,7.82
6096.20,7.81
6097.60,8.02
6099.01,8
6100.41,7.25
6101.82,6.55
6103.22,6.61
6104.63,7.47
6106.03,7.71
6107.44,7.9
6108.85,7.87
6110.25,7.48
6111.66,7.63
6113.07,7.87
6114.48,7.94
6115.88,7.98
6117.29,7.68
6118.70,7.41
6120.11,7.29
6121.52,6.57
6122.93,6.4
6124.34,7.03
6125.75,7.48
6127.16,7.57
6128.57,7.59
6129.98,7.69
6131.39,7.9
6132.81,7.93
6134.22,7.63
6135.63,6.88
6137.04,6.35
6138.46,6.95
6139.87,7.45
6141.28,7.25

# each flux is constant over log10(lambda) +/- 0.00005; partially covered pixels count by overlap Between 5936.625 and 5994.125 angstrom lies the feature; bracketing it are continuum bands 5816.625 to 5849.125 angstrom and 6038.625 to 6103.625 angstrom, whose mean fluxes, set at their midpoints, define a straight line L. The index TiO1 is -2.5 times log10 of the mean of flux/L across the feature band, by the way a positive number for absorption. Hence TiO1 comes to 0.01 mag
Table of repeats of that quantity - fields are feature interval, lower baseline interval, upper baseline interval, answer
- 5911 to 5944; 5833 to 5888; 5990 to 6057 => 0.02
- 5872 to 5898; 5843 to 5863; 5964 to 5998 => 0.16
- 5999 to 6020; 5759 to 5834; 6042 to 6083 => 0.03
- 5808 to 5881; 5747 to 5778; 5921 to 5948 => -0.02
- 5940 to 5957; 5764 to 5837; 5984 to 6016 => 0.04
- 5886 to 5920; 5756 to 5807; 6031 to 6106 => 0.12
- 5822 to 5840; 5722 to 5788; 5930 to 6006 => -0.01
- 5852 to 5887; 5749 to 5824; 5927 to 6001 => 0.01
